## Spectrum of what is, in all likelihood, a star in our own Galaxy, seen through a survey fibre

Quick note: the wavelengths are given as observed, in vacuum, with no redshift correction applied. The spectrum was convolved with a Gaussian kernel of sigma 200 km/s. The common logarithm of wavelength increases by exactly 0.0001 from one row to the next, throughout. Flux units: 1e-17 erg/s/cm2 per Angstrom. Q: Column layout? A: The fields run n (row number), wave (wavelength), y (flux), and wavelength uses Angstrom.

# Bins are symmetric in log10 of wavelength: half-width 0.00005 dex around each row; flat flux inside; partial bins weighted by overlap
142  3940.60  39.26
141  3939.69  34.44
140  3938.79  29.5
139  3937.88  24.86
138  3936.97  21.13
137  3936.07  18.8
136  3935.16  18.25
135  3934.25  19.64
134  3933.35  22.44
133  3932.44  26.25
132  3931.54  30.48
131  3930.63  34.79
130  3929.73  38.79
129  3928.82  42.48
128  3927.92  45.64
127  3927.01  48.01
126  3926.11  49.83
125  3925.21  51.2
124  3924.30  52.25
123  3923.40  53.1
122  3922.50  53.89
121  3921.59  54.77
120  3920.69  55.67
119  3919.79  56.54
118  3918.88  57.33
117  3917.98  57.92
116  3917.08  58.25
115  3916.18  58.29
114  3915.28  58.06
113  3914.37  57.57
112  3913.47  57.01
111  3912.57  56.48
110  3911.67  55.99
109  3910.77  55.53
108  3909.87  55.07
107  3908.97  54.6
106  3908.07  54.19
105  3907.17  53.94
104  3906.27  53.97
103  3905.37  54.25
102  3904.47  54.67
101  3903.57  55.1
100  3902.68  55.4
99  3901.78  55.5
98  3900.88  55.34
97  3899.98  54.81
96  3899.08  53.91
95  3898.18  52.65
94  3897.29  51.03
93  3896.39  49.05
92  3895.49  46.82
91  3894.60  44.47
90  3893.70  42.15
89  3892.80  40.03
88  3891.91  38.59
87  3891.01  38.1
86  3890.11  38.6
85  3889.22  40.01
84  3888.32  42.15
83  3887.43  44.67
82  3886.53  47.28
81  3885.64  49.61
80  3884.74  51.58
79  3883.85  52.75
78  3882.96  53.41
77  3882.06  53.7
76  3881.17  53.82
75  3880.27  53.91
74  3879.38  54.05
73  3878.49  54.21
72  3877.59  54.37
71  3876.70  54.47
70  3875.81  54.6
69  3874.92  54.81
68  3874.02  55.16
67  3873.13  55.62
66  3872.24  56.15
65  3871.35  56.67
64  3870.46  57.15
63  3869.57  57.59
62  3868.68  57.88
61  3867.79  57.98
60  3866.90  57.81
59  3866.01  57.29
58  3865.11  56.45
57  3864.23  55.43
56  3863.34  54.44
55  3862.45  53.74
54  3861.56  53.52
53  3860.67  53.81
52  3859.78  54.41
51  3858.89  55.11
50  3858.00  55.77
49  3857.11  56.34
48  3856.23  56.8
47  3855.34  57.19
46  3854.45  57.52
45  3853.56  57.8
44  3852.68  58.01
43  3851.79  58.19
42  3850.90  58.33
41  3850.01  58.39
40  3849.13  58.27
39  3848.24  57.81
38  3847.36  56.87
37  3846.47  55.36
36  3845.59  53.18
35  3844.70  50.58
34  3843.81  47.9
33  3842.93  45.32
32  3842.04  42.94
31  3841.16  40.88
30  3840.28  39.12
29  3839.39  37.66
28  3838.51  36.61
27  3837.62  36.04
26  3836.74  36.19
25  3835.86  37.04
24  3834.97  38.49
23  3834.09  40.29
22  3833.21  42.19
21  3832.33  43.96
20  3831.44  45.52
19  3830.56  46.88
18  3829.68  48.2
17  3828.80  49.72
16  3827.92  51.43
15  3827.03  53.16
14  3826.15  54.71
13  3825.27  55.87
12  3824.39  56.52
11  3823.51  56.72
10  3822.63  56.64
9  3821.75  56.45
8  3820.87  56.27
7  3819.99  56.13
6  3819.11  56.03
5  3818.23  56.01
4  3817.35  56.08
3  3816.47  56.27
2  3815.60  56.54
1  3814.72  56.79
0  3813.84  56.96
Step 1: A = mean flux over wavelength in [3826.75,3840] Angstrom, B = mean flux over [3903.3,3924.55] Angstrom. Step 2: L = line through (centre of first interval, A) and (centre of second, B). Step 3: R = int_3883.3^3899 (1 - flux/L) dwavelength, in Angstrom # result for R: 1.9 Angstrom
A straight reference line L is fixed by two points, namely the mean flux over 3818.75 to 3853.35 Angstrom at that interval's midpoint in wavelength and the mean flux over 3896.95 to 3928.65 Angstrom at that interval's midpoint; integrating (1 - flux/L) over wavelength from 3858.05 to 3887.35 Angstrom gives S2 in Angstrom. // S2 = -1.52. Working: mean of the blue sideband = 49.5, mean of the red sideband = 54.4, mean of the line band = 54.5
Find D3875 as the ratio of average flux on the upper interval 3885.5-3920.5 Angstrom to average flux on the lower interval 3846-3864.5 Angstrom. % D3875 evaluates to 0.91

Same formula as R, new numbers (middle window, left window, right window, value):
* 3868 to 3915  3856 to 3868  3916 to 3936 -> -1.7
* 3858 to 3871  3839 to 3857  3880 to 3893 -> -1.5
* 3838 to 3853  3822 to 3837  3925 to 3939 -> -1.5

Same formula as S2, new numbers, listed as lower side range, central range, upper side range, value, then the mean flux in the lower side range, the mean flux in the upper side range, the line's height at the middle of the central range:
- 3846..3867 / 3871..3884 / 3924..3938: -1.1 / 56.4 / 34.1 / 50.1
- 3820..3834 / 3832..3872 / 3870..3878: 1.7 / 51.5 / 55.5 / 53.6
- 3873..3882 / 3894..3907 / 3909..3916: 0.8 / 54.4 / 56.5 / 55.8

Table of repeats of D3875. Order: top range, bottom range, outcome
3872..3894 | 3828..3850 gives 1.08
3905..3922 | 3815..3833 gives 1.05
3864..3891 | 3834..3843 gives 1.36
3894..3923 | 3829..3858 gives 1.12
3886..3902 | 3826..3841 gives 1.07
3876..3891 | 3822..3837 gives 1.03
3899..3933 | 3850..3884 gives 0.93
